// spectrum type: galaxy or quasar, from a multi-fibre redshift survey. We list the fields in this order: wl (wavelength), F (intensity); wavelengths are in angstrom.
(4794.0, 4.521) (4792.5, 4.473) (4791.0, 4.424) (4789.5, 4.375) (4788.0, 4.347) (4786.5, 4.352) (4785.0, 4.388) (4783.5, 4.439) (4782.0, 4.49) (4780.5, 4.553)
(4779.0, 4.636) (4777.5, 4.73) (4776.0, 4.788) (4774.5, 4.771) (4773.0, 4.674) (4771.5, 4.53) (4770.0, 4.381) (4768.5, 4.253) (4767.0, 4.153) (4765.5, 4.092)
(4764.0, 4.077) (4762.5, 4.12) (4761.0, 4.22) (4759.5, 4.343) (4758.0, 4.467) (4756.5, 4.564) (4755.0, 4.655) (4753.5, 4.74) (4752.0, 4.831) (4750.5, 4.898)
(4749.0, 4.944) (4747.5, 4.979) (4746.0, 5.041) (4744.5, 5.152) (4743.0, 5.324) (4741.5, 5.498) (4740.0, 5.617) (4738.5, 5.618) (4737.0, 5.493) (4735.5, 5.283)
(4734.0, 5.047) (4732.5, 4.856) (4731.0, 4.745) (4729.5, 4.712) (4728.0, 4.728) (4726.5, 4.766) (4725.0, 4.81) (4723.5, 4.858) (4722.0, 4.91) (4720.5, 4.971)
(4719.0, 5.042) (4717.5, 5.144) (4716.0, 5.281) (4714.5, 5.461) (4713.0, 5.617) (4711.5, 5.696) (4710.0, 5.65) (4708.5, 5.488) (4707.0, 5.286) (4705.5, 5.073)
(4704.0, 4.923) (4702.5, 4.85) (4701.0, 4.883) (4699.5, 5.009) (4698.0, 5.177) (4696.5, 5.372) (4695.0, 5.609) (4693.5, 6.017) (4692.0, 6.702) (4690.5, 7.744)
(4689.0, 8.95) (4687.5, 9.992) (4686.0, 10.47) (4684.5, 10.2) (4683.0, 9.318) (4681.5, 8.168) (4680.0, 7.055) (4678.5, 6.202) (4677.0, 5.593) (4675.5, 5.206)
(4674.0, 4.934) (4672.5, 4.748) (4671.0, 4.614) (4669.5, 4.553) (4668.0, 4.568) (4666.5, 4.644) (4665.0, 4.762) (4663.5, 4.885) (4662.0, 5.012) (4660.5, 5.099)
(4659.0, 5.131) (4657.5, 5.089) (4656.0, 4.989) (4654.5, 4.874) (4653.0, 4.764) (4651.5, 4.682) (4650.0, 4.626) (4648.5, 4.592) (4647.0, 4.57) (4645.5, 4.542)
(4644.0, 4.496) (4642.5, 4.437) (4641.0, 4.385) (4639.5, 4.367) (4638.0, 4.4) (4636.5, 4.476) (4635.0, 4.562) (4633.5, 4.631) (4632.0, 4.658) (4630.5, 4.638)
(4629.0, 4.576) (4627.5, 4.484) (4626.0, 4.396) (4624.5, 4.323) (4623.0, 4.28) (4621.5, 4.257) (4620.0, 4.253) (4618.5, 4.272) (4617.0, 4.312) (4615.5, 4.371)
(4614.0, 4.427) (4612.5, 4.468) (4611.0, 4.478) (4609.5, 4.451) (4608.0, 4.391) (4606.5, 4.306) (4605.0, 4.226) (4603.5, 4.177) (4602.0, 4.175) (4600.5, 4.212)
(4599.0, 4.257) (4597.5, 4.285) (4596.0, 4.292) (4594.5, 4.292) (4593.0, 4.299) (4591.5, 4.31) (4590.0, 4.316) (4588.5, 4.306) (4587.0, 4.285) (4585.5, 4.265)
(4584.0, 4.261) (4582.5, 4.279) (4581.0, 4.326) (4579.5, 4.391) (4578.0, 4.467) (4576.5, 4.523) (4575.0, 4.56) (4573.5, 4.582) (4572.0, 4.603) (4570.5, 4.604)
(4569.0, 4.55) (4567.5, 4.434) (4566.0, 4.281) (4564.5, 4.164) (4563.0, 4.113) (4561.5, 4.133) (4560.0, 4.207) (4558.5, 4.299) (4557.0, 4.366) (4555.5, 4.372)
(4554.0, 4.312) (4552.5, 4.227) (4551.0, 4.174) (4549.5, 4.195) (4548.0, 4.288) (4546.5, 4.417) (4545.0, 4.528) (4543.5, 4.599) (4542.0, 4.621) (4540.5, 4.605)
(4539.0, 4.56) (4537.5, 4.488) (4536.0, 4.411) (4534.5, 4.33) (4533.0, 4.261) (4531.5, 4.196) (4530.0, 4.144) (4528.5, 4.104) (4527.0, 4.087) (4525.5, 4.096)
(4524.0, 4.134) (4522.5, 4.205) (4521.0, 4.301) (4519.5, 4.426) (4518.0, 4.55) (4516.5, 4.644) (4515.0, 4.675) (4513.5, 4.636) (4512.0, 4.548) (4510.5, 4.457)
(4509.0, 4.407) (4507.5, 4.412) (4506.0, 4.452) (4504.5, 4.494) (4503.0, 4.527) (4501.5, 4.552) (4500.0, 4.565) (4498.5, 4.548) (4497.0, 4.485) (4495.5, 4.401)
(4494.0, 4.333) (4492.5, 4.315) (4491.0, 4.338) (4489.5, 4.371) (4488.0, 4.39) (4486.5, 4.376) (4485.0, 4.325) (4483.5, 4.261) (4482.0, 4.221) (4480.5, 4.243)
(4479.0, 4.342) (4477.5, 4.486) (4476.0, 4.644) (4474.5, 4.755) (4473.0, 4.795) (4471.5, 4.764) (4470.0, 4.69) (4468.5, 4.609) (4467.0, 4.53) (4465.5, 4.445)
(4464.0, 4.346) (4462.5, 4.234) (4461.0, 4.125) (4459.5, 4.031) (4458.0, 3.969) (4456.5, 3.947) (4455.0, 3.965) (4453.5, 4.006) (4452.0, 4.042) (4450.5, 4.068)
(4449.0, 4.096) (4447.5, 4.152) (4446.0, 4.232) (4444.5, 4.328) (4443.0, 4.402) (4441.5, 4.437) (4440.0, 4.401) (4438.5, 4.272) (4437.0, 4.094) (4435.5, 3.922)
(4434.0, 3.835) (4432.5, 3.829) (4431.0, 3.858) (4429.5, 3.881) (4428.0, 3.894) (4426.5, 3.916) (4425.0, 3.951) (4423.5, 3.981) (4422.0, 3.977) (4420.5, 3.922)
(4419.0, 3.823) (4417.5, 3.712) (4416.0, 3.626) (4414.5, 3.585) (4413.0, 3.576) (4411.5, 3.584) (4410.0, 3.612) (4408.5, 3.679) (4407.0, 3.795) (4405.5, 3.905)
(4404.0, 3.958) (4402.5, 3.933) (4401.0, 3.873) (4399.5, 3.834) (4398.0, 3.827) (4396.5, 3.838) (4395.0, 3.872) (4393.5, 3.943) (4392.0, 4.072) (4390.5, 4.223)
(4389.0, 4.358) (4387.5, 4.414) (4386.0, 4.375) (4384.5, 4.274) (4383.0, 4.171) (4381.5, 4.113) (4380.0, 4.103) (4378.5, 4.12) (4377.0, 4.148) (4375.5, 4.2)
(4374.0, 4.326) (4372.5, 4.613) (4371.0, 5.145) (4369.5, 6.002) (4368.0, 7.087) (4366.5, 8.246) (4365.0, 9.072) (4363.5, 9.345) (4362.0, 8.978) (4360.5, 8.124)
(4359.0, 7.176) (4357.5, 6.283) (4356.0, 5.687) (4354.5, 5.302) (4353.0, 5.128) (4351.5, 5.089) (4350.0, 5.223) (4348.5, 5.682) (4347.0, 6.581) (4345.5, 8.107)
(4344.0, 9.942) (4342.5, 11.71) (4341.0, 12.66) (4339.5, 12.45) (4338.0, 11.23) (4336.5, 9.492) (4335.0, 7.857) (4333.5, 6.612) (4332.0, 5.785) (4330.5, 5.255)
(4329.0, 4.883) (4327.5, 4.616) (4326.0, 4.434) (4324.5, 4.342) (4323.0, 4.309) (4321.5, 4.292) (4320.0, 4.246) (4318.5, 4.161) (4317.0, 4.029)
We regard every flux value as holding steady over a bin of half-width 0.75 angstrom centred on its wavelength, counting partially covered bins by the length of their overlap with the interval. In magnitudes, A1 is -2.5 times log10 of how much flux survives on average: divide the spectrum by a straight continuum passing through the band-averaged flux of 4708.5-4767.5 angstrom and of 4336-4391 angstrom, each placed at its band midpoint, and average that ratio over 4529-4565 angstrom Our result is 0.32 mag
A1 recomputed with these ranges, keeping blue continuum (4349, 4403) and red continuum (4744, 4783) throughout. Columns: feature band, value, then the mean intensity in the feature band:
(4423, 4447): 0.25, 4.08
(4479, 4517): 0.14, 4.44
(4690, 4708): -0.18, 5.52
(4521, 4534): 0.19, 4.17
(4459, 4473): 0.15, 4.45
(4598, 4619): 0.12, 4.32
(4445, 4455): 0.24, 4.09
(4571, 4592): 0.12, 4.39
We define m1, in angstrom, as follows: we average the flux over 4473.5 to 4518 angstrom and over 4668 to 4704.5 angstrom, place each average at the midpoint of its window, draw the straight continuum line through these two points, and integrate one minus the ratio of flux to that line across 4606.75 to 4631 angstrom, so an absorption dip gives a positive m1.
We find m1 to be 5.8 angstrom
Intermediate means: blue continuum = 4.46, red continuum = 6.48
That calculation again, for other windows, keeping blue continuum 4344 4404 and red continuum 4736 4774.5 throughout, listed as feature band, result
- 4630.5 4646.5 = 1.44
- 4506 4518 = 1.46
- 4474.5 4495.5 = 3.37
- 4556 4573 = 2.44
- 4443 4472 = 5.59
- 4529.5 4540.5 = 1.63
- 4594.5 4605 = 1.63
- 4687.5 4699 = -4.38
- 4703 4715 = -1.39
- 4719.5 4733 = -0.06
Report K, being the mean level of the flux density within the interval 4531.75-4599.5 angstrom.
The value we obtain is 4.36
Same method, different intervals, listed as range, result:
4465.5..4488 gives 4.5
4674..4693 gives 7.82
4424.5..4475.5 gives 4.2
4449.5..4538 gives 4.36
